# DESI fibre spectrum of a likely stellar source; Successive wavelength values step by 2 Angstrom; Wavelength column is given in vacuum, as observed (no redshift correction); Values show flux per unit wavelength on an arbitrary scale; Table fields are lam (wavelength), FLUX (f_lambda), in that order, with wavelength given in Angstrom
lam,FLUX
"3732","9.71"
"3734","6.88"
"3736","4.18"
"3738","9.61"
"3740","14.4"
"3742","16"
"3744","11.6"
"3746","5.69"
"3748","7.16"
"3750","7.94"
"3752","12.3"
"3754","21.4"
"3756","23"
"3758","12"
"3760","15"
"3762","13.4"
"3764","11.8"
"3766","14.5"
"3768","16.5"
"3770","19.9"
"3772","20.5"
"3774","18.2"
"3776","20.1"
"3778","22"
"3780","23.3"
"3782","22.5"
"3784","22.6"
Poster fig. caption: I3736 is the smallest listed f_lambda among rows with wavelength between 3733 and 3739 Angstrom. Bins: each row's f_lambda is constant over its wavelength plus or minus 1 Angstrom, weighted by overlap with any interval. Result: 4.18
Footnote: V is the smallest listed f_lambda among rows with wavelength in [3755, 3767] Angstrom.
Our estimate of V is 11.8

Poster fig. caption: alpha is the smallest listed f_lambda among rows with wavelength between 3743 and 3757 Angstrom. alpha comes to 5.69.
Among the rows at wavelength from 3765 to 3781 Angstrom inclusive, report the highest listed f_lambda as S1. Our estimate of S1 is 23.3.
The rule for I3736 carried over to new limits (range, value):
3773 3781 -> 18.2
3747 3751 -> 7.16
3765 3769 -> 14.5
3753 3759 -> 12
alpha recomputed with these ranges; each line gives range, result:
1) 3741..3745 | 11.6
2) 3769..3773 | 19.9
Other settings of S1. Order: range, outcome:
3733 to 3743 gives 16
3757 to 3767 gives 15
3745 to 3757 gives 23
